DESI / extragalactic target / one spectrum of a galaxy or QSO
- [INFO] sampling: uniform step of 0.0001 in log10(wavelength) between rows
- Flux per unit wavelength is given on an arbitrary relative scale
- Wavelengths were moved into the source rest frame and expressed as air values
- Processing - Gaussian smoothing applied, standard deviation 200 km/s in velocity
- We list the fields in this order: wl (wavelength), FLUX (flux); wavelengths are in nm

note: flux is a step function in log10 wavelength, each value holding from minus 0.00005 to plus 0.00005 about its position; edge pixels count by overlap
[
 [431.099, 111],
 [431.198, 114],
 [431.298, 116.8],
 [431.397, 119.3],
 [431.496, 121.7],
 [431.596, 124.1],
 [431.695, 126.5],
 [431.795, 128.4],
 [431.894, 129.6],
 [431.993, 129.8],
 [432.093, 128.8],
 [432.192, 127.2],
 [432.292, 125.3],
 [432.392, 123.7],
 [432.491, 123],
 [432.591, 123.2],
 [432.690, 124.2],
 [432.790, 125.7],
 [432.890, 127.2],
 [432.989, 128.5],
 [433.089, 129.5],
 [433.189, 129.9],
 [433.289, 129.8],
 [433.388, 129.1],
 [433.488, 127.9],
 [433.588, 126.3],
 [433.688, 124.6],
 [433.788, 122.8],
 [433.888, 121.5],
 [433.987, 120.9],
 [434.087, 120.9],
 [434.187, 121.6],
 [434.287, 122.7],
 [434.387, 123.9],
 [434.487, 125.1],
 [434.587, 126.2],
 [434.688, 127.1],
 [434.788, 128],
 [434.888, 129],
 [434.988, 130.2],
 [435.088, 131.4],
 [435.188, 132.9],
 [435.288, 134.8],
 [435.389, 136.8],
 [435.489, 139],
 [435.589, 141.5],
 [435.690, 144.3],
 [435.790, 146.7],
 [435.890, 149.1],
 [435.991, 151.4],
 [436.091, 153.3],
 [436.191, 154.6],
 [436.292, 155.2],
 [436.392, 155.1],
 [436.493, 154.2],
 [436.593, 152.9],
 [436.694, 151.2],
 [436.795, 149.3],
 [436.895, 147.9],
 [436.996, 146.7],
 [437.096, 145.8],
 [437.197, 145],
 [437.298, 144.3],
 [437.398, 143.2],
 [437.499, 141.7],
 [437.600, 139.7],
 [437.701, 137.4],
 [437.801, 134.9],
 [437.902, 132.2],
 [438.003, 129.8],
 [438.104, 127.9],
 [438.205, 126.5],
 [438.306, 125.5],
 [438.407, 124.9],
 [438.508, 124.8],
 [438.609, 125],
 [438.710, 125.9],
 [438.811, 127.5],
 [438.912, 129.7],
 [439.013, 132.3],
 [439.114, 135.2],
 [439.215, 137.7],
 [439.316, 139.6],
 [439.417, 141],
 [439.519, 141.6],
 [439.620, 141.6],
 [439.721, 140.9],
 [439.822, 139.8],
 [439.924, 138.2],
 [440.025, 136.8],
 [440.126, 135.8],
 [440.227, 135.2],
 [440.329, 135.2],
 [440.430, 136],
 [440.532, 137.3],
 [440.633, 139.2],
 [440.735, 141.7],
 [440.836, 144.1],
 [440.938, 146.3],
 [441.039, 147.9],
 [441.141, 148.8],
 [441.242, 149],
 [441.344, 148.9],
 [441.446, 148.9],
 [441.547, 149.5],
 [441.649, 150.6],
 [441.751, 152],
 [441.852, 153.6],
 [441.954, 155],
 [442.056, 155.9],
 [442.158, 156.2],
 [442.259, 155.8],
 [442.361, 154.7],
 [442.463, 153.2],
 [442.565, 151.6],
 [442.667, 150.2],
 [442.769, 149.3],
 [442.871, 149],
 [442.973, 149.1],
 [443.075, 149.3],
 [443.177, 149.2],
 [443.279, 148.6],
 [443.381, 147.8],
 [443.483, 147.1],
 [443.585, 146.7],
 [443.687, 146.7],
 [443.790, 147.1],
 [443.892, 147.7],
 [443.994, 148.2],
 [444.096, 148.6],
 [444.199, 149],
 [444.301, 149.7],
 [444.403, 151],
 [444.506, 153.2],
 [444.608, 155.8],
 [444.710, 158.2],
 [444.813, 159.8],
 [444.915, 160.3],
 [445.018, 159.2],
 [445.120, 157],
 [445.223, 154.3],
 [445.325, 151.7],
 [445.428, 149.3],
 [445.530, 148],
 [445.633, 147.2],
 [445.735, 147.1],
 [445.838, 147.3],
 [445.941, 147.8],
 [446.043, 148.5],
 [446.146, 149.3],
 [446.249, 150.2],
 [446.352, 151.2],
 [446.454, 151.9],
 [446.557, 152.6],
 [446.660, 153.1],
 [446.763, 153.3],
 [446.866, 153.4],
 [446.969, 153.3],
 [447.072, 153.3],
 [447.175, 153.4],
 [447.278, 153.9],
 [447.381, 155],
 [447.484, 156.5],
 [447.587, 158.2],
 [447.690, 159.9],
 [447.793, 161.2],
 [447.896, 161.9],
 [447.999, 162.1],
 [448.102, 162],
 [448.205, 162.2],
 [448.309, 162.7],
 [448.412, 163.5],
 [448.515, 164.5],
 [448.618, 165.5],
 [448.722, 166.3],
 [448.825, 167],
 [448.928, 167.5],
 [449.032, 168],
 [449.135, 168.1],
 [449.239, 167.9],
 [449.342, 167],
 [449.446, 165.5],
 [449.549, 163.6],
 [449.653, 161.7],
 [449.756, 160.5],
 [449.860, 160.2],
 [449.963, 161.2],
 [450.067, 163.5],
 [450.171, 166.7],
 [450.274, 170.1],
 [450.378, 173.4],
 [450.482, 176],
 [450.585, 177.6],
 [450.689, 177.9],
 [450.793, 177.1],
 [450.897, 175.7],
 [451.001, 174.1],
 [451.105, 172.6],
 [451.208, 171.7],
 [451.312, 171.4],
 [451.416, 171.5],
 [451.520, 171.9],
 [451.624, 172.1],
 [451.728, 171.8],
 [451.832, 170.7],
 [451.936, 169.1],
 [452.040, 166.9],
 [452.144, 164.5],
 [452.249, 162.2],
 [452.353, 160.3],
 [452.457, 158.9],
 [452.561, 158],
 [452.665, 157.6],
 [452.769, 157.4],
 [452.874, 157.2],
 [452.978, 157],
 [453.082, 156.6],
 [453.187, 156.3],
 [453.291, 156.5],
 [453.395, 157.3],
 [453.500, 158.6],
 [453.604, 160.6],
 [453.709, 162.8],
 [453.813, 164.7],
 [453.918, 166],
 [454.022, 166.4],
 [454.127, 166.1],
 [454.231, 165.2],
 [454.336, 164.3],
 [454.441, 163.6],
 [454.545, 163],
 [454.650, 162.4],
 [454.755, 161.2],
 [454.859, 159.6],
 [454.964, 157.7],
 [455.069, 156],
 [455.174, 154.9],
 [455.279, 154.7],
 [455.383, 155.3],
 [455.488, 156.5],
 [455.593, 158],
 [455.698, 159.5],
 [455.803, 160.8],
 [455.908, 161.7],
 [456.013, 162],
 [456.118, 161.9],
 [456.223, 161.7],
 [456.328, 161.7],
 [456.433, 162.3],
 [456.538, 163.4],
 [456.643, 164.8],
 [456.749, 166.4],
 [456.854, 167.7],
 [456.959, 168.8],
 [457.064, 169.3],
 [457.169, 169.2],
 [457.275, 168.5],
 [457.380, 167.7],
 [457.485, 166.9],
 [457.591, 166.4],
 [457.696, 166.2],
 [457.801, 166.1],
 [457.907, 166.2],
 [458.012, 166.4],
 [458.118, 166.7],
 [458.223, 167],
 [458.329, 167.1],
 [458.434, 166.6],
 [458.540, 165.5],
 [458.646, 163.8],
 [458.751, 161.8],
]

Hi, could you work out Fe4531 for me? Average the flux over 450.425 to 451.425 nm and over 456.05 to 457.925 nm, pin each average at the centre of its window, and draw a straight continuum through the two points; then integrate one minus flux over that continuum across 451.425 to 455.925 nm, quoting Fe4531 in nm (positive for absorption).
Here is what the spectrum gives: 0.24 nm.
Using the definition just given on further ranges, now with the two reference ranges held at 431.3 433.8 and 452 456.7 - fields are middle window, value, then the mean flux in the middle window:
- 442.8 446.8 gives -0.15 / 151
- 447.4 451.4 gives -0.36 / 167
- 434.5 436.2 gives -0.10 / 138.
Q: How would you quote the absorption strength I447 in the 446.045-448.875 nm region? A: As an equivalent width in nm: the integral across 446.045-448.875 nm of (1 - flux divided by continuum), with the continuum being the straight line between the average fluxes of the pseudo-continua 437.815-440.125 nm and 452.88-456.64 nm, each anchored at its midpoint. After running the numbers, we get -0.19 nm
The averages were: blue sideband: 133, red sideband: 161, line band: 158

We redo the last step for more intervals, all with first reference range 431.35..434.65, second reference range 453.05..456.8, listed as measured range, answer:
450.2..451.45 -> -0.16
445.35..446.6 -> -0.02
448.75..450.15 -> -0.12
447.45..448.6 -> -0.09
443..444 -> -0.04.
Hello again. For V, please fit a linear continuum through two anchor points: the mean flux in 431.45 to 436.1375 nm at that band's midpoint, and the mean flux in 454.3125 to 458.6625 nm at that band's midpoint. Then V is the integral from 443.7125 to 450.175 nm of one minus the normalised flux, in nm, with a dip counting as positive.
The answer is -0.33 nm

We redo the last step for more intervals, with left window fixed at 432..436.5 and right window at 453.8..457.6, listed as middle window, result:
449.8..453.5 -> -0.22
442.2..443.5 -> -0.06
